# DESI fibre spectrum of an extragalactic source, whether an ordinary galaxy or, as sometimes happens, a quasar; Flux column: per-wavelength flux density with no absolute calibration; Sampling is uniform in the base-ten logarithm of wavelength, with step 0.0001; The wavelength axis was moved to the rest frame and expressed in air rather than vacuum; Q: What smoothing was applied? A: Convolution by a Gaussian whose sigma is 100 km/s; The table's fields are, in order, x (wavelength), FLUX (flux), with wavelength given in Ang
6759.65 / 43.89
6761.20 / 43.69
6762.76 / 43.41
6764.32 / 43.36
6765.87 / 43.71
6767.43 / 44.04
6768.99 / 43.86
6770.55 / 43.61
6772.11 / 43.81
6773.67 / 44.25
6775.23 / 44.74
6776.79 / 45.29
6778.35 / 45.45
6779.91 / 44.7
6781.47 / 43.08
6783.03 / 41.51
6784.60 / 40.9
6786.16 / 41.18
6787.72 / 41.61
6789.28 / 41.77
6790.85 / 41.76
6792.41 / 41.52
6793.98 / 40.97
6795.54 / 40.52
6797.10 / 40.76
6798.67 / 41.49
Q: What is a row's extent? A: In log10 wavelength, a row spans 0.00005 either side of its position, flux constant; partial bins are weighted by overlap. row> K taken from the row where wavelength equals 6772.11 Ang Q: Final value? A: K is 43.81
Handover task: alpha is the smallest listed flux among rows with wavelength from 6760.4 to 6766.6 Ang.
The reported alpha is 43.36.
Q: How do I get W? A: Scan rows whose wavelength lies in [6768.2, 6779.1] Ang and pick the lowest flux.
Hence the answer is 43.61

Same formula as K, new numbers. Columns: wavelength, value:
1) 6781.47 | 43.08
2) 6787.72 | 41.61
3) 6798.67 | 41.49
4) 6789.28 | 41.77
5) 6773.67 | 44.25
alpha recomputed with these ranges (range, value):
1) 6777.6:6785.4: 40.9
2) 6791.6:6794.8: 40.97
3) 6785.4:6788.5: 41.18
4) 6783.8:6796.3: 40.52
